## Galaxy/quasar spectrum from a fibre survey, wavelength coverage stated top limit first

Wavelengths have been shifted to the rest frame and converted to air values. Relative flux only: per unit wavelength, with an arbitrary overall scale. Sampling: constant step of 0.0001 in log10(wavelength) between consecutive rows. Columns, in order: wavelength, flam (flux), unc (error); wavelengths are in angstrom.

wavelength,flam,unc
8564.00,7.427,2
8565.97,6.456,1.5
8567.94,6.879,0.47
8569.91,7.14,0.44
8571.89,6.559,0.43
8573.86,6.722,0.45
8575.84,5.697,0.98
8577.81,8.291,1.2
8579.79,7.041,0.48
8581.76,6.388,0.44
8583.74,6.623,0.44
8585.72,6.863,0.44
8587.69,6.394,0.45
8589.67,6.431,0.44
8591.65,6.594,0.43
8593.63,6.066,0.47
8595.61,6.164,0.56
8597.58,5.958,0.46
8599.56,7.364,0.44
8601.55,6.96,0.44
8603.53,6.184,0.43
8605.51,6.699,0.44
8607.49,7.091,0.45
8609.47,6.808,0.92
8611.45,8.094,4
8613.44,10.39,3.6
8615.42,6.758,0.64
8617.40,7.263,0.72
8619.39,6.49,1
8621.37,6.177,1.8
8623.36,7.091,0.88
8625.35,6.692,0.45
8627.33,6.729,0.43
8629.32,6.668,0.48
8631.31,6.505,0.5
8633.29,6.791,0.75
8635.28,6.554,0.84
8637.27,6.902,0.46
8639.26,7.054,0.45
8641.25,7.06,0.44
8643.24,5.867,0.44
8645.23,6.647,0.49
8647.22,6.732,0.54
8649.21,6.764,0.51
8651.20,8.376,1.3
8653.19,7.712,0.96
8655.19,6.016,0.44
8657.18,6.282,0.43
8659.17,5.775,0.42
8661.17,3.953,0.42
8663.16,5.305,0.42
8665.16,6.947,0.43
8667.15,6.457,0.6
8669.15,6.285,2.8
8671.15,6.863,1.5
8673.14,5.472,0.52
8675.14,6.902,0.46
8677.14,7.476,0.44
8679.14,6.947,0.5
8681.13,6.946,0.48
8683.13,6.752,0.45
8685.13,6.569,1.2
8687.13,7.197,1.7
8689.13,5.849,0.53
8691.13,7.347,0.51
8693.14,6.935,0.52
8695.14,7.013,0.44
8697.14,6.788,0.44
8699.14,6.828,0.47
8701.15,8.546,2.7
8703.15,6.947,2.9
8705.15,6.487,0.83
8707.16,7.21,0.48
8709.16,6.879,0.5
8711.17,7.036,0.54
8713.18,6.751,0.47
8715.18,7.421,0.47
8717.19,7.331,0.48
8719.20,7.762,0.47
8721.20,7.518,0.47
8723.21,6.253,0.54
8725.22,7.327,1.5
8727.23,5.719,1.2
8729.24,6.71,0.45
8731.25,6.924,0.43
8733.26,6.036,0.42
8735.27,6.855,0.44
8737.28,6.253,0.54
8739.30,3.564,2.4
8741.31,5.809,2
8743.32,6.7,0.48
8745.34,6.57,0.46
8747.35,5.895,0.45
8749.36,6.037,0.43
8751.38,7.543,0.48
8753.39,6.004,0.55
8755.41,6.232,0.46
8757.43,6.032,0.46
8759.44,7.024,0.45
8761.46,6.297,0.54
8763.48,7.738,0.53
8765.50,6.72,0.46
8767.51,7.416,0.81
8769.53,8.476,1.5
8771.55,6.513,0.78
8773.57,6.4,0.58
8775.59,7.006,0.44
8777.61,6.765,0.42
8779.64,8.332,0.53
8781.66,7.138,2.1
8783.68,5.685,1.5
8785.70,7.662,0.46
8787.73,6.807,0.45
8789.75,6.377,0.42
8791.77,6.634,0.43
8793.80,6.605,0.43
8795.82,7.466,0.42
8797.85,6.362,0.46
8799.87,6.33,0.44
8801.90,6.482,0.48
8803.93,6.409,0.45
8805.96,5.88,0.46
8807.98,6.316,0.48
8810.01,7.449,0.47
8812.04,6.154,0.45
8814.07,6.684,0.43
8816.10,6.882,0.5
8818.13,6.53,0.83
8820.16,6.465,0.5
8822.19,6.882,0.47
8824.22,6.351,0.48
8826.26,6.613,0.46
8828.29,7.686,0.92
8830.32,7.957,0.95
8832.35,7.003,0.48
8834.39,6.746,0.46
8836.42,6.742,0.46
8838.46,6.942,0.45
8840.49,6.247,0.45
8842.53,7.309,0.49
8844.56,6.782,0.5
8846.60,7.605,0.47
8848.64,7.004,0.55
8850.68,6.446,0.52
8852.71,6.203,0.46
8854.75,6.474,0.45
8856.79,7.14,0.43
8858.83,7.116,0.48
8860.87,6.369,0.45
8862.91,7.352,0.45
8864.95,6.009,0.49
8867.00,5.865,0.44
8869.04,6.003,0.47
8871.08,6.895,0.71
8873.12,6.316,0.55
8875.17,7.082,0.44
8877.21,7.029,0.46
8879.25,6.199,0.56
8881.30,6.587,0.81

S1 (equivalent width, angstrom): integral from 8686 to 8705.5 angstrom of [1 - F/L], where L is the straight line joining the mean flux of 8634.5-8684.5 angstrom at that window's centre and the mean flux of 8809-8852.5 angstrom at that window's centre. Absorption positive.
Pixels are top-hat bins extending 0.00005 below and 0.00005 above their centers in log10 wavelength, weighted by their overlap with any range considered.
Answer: -1.1 angstrom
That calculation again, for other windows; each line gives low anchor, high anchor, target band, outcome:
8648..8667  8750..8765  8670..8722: -4.1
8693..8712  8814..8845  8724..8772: 3.3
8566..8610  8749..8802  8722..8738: 0.6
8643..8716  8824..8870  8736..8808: 1.7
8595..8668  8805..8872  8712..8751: 1.3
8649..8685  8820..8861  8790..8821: 1.1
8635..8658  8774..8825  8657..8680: 2.0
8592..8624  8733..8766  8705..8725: -1.9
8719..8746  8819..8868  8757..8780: -1.9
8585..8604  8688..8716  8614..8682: 1.2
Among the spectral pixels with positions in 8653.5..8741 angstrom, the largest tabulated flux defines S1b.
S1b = 8.546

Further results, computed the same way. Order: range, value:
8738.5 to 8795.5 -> 8.476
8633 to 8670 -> 8.376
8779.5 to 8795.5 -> 8.332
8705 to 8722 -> 7.762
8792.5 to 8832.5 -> 7.957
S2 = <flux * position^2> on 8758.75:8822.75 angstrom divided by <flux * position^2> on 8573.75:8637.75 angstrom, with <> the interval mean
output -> 1.0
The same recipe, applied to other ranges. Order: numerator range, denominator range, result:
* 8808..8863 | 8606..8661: 1.04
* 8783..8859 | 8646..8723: 1.02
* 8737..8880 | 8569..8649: 1.03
